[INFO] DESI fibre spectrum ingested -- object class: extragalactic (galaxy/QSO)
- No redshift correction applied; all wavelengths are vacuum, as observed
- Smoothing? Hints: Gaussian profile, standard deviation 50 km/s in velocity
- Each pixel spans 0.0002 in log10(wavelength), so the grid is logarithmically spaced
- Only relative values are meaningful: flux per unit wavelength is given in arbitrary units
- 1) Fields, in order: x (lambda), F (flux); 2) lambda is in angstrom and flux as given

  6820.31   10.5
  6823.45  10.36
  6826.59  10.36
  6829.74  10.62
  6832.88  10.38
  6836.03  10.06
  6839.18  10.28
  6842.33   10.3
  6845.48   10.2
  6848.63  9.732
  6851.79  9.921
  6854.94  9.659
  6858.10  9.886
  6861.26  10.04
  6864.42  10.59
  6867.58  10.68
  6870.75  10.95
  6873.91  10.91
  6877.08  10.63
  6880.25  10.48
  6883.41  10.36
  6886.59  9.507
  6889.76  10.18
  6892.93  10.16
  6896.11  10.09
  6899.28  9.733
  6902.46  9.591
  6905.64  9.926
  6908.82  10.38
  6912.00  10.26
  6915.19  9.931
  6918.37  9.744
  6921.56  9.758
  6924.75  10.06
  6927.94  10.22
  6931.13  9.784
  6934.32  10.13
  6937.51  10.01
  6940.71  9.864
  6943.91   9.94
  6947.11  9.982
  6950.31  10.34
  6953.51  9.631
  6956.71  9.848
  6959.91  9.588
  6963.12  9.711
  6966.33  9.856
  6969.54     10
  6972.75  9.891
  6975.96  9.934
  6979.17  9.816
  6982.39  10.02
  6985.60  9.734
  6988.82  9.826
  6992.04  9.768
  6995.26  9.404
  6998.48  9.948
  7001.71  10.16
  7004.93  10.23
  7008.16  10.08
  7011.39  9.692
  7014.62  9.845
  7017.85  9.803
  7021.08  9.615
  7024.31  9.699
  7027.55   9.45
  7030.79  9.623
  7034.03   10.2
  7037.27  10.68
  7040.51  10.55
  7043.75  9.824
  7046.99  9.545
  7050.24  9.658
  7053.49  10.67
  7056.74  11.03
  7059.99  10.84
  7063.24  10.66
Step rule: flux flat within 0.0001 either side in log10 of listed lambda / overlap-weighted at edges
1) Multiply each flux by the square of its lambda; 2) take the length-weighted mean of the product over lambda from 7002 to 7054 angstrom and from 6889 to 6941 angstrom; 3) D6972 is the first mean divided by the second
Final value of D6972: 1.03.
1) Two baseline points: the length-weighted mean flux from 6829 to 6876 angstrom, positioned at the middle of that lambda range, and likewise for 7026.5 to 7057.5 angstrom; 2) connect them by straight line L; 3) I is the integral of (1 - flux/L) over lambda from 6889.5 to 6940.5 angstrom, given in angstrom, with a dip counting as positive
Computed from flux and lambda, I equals 1.2 angstrom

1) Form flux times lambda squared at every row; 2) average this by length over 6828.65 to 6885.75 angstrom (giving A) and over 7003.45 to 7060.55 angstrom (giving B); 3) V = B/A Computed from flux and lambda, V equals 1.03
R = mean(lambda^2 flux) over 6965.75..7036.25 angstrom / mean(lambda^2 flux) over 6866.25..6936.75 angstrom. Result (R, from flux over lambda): 1.00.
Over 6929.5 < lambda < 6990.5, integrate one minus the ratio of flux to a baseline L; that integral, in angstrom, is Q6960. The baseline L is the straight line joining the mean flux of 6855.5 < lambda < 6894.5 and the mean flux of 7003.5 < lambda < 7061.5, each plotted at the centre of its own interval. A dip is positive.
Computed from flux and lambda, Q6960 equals 1.8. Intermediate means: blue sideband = 10.3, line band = 9.89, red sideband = 10.1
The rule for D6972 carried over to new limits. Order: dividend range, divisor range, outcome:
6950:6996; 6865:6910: 0.98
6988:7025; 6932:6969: 1.01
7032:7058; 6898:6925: 1.07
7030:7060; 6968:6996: 1.06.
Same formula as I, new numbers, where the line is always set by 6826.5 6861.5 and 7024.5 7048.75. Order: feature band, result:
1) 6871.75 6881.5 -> -0.6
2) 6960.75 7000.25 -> 0.7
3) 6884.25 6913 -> 0.2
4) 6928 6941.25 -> 0.1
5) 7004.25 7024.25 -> 0.3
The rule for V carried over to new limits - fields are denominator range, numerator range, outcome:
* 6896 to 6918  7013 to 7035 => 1.01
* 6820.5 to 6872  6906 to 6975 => 1.00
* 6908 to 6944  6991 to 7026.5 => 1.01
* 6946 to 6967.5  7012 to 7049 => 1.03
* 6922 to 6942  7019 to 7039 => 1.02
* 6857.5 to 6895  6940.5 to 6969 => 0.97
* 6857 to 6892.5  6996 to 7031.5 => 0.98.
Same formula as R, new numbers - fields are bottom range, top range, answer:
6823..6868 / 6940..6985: 1.00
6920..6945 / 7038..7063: 1.07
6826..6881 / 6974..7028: 1.00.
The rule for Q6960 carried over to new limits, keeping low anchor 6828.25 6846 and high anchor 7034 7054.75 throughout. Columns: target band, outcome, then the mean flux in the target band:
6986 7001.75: 0.63 angstrom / 9.78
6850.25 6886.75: -0.16 angstrom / 10.3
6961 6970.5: 0.35 angstrom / 9.82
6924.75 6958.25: 0.83 angstrom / 9.98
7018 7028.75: 0.58 angstrom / 9.62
